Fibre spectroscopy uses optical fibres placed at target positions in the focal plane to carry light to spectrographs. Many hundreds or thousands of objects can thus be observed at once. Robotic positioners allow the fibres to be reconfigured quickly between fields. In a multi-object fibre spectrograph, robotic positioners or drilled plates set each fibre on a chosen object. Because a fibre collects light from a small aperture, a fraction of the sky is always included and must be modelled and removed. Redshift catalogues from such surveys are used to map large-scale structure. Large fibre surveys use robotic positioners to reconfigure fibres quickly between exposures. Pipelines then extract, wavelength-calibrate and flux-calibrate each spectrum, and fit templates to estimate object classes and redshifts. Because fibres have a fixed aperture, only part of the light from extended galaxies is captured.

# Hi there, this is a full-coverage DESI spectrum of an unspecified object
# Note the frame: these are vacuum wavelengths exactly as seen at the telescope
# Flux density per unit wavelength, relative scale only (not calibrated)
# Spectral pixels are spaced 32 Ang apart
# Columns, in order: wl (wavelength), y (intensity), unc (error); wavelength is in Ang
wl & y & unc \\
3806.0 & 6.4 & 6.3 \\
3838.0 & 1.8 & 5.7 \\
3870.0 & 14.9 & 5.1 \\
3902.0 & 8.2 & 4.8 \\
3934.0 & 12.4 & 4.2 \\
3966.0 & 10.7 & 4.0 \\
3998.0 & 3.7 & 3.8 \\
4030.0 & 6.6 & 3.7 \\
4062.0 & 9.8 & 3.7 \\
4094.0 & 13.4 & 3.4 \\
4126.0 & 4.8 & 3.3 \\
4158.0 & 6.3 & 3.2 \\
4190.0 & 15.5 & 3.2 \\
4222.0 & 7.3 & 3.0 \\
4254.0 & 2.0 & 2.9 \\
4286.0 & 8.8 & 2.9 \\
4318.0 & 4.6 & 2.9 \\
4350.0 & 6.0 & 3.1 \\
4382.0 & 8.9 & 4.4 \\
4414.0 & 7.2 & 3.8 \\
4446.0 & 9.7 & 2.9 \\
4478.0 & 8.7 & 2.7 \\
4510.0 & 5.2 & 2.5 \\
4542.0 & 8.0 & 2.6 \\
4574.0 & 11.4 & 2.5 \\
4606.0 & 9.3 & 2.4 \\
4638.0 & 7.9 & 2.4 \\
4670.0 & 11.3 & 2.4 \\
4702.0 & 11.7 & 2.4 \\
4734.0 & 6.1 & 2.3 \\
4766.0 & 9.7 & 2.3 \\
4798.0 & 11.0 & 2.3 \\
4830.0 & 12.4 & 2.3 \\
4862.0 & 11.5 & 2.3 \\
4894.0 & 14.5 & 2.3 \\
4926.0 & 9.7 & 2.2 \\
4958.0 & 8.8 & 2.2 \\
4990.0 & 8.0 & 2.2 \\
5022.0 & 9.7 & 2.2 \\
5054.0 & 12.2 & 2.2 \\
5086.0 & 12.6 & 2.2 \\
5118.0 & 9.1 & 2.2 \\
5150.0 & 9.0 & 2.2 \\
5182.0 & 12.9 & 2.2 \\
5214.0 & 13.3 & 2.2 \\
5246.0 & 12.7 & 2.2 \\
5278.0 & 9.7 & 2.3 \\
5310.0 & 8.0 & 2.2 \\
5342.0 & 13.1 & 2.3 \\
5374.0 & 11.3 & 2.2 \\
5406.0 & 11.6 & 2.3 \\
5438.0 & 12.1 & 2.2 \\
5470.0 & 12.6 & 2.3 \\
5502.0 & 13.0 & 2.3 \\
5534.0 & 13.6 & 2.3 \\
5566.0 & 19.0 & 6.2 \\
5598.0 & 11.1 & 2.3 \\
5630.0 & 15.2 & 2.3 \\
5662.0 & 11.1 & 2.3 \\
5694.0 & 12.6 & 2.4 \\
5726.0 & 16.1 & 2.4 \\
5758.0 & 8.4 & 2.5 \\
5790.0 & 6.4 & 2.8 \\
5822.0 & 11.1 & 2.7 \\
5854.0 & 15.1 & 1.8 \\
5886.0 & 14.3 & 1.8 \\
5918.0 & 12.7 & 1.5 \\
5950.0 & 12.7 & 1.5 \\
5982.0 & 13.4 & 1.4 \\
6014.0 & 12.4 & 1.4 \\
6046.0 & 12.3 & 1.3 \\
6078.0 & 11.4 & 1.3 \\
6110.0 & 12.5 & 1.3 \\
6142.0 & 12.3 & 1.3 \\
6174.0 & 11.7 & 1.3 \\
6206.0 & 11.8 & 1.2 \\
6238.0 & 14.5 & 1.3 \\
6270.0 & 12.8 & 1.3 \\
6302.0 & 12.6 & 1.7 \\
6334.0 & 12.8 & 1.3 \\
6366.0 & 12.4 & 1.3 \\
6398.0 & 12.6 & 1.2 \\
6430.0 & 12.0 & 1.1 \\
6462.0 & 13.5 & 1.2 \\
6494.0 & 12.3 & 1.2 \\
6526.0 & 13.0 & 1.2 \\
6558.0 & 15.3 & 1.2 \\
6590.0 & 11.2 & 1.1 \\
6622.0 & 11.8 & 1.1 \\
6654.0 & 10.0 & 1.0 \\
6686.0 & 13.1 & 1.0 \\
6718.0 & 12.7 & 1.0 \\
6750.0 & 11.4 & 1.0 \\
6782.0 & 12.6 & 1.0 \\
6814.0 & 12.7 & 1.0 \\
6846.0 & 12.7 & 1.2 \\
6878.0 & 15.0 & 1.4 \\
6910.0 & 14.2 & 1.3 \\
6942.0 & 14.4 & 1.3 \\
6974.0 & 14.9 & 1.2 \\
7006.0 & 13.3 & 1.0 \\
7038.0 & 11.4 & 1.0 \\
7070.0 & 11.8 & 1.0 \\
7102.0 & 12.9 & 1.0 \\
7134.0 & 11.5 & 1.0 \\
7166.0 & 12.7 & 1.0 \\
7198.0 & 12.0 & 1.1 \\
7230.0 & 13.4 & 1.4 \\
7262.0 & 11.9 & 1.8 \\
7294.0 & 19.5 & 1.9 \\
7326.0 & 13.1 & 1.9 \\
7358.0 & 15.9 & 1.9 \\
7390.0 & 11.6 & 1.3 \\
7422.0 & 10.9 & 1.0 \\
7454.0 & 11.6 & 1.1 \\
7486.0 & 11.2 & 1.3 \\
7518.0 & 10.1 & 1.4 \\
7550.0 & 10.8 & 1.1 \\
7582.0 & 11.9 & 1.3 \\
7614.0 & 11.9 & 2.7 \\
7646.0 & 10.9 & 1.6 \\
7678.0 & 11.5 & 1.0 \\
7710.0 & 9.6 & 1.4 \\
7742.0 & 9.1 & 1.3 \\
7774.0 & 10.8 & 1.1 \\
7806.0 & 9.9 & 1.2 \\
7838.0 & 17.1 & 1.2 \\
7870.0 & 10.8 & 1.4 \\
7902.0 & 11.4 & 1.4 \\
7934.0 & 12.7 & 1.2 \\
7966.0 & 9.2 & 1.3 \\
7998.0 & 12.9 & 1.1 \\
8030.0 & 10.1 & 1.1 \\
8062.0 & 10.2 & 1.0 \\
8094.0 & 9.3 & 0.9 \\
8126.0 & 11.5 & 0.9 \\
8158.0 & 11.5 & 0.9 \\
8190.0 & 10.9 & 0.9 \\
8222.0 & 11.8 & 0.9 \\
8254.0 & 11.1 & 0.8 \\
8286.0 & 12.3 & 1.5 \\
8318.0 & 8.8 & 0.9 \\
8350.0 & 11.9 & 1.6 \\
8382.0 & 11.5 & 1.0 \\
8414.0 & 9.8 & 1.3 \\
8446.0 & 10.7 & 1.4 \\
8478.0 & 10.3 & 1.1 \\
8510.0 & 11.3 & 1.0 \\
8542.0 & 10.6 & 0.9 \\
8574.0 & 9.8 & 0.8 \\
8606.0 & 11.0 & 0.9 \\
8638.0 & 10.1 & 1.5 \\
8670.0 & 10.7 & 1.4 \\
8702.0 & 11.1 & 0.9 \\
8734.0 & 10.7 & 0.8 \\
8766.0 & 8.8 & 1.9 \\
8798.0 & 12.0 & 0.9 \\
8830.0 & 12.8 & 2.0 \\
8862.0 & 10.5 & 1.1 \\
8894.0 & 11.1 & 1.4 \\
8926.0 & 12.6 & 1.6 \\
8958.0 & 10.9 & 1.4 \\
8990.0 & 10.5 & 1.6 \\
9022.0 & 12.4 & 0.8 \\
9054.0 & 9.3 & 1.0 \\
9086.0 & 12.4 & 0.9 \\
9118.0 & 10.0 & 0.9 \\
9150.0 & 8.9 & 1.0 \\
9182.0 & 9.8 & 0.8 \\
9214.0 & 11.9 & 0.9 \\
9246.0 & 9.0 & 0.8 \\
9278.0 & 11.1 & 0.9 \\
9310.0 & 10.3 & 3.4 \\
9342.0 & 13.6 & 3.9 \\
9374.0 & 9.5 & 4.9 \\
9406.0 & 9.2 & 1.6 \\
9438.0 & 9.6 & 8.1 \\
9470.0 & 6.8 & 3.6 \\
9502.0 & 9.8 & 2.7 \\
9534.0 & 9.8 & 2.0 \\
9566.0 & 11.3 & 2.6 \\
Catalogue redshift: 0.19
